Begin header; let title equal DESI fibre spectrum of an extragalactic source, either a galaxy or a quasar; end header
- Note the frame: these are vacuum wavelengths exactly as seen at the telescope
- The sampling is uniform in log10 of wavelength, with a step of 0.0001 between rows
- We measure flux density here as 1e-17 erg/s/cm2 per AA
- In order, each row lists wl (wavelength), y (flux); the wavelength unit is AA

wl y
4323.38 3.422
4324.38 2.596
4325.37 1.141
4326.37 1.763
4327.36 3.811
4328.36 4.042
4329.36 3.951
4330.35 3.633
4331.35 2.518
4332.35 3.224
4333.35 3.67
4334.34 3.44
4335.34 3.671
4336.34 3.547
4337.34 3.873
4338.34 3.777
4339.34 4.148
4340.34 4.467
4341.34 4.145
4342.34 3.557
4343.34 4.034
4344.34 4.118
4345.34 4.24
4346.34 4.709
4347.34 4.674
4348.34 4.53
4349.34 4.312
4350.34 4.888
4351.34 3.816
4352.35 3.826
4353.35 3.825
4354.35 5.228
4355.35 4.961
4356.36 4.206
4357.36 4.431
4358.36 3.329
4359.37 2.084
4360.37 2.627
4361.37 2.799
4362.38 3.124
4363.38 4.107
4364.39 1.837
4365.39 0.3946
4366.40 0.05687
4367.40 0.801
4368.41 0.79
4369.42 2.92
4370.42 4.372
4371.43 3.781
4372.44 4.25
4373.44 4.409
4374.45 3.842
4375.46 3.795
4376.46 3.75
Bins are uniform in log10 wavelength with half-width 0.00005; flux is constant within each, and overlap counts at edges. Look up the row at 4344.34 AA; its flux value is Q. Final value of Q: 4.118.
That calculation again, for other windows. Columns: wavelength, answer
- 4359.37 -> 2.084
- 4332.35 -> 3.224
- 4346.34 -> 4.709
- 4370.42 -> 4.372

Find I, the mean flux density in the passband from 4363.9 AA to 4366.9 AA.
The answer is 0.76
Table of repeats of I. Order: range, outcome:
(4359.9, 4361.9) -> 2.72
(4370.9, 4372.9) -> 4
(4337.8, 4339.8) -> 3.95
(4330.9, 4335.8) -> 3.31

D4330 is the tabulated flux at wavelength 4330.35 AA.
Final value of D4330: 3.633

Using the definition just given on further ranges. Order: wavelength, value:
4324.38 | 2.596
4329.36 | 3.951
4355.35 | 4.961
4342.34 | 3.557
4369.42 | 2.92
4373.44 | 4.409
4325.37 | 1.141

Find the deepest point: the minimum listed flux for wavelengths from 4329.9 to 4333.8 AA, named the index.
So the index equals 2.518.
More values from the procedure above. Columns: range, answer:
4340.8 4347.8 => 3.557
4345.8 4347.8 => 4.674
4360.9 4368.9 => 0.05687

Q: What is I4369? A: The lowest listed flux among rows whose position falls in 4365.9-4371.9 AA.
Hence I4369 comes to 0.05687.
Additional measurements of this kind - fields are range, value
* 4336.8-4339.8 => 3.777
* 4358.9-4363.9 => 2.084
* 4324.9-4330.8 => 1.141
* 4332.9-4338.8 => 3.44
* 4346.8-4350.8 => 4.312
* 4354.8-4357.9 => 4.206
